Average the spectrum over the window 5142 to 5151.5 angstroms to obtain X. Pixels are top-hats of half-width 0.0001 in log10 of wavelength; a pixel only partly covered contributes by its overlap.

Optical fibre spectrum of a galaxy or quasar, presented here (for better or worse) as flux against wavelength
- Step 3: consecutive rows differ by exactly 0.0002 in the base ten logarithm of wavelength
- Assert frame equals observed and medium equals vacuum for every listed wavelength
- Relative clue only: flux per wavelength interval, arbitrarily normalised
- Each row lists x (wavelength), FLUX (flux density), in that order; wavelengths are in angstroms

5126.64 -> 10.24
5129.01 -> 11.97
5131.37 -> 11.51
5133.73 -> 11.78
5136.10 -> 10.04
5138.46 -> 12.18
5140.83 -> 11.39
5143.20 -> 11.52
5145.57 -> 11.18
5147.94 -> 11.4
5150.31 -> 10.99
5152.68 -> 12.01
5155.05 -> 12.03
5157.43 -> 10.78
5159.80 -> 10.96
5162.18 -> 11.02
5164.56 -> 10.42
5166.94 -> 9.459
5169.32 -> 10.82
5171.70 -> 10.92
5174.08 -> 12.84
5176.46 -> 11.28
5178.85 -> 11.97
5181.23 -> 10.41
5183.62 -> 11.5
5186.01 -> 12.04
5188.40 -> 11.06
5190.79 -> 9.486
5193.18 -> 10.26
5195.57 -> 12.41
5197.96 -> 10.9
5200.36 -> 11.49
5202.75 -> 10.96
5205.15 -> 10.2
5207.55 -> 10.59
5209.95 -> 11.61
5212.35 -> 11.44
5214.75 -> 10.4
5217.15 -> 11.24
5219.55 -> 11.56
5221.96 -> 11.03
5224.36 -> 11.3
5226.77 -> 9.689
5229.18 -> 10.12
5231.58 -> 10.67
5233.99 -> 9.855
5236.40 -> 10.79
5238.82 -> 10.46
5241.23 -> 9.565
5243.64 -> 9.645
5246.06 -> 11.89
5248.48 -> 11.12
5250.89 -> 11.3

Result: 11.3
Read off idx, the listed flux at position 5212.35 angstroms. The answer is 11.44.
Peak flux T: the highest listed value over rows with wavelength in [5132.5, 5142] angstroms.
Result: 12.18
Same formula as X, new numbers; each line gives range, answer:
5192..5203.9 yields 11.2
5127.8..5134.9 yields 11.7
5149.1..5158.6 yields 11.5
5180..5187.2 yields 11.3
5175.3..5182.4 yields 11.2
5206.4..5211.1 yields 11.1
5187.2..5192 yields 10.3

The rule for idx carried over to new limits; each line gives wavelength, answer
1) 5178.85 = 11.97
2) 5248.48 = 11.12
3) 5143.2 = 11.52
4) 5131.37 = 11.51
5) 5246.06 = 11.89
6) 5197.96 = 10.9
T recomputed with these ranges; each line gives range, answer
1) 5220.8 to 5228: 11.3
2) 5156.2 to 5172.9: 11.02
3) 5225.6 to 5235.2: 10.67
